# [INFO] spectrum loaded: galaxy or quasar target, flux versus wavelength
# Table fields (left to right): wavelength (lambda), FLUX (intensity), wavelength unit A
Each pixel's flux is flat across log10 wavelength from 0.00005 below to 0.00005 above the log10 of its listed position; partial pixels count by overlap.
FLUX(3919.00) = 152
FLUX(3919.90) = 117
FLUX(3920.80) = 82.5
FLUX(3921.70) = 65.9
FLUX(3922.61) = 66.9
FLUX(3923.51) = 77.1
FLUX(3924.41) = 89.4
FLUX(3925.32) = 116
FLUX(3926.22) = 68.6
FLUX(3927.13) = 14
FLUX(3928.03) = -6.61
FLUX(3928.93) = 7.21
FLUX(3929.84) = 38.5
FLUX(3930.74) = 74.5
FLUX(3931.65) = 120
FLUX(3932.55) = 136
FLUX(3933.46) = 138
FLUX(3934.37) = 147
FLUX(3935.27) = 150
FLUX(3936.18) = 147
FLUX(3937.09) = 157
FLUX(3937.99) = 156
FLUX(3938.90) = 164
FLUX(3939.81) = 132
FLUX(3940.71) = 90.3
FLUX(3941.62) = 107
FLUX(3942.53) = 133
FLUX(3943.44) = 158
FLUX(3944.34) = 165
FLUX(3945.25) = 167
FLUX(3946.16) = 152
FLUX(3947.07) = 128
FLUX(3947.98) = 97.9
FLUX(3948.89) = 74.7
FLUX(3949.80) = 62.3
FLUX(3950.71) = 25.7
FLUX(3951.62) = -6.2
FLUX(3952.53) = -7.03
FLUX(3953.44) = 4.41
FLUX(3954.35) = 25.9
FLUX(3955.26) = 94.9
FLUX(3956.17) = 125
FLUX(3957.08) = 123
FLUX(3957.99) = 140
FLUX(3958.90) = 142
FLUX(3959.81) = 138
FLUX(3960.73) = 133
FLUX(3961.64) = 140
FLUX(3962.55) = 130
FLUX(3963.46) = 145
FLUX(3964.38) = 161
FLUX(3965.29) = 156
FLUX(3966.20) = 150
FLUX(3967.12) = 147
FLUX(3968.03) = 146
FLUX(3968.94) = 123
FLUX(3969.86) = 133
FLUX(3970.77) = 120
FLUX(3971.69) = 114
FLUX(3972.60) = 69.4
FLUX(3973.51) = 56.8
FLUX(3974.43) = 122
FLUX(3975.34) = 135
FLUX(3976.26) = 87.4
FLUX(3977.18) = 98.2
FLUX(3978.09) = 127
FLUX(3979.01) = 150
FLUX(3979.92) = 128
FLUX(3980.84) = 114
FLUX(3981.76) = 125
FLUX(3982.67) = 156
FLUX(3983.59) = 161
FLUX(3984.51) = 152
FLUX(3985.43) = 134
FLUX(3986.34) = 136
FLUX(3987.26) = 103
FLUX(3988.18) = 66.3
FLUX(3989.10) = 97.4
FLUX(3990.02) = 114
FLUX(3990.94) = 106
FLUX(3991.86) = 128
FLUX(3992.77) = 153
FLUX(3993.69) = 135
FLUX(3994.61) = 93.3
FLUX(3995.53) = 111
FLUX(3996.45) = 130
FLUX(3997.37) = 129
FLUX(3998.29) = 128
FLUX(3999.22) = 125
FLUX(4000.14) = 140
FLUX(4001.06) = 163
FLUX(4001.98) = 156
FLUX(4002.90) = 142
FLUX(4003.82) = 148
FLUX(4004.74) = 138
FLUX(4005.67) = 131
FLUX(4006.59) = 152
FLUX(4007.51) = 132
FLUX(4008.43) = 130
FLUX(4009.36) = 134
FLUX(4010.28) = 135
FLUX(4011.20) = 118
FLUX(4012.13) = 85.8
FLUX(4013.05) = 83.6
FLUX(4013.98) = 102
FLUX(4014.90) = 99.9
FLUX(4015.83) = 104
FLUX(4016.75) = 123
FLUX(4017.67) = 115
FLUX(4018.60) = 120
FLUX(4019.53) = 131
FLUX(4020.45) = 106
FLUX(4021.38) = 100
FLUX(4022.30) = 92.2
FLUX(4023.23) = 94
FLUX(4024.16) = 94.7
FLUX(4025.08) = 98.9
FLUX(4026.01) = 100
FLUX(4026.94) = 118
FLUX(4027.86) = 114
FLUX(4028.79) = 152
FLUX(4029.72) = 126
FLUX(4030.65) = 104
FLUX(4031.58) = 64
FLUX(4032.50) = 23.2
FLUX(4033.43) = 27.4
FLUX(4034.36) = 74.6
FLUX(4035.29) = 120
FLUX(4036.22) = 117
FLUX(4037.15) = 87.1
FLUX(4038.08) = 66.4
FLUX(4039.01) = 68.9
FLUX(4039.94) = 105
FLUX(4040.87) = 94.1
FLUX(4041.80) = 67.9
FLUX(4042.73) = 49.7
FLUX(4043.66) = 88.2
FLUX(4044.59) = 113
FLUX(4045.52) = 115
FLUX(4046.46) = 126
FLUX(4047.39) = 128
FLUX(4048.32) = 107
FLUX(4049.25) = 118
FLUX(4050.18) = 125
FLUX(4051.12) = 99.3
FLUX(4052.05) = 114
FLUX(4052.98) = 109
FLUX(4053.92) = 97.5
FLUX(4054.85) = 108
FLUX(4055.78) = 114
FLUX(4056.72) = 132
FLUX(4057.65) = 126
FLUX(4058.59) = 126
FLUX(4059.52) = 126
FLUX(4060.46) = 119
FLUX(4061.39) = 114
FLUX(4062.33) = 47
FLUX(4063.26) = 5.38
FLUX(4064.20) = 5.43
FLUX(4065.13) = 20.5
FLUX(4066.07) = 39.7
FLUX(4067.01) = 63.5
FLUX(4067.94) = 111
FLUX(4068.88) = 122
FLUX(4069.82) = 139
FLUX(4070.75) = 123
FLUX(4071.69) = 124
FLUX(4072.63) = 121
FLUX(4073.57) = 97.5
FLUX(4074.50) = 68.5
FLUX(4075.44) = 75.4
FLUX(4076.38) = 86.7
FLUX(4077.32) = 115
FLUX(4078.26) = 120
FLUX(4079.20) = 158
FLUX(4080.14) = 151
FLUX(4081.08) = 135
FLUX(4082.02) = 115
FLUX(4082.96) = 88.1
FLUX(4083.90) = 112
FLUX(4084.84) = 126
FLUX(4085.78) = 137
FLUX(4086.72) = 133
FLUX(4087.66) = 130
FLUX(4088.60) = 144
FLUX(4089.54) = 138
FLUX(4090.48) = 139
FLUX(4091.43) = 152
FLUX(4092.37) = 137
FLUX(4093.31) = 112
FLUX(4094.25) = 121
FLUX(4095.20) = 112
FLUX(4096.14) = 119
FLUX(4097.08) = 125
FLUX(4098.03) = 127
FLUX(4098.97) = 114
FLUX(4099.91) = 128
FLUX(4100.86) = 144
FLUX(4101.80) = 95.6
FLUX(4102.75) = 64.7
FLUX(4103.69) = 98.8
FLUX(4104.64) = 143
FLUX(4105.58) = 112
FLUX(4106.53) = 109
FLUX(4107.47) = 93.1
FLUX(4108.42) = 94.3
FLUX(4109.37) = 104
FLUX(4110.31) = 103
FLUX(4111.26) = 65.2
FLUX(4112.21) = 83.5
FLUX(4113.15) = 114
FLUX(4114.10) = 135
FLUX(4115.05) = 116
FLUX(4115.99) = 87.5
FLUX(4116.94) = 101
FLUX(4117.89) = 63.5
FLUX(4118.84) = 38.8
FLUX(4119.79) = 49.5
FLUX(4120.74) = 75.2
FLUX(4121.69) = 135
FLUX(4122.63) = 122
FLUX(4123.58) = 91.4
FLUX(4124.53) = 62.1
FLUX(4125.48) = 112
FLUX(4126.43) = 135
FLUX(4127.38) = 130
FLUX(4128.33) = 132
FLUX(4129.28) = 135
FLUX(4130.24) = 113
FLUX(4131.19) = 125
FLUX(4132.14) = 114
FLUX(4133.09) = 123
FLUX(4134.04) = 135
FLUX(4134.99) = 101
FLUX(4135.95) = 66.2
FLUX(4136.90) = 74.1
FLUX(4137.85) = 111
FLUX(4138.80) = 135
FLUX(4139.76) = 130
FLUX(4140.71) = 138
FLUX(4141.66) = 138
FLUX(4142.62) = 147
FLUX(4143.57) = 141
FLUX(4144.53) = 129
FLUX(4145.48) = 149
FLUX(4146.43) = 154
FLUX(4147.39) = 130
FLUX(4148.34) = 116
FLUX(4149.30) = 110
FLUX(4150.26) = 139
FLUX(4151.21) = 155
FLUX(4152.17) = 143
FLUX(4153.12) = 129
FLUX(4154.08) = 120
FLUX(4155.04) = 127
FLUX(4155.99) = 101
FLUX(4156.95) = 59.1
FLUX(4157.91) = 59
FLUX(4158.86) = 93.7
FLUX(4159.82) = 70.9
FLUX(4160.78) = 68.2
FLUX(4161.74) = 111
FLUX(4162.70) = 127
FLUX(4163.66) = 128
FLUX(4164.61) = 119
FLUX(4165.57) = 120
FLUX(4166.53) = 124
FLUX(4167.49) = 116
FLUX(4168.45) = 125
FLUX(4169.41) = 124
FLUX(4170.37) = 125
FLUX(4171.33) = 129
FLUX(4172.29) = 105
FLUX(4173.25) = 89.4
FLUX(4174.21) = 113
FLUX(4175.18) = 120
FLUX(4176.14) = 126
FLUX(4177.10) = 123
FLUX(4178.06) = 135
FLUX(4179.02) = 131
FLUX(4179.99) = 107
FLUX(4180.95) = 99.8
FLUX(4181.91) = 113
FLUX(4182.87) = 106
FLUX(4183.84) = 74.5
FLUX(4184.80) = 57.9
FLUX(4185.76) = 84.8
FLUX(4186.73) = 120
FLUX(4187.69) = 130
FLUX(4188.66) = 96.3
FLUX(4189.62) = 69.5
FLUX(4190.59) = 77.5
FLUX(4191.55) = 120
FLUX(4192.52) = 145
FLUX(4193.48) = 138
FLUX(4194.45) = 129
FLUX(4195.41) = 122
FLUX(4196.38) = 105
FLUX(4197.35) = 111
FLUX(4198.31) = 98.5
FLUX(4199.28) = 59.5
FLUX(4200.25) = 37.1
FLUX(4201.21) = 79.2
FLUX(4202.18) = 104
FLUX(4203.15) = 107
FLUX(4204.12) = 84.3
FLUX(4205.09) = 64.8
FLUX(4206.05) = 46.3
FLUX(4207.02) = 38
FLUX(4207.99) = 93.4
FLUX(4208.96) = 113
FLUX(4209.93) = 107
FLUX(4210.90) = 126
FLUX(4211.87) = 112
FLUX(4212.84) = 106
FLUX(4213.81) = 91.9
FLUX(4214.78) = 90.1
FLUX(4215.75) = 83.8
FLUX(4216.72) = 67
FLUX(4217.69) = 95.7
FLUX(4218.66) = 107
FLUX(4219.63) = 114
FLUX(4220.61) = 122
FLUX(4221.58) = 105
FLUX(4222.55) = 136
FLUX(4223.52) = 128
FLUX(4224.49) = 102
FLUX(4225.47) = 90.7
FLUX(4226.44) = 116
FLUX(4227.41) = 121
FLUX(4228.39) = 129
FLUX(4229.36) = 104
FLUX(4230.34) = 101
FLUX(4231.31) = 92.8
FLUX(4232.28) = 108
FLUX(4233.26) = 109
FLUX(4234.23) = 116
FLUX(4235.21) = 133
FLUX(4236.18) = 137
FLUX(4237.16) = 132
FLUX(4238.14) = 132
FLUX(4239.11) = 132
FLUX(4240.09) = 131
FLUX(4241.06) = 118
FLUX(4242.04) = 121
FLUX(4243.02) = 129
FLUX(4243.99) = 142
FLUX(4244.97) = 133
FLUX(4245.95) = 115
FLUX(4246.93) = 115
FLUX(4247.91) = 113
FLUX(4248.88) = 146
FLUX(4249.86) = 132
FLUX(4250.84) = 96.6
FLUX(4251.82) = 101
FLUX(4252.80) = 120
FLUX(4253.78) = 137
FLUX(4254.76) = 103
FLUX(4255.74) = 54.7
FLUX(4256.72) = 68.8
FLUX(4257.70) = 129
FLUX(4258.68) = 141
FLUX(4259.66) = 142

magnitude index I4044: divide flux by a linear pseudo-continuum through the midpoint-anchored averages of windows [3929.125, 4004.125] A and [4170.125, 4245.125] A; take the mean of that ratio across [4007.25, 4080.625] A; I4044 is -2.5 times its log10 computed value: 0.15 mag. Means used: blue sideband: 119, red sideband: 107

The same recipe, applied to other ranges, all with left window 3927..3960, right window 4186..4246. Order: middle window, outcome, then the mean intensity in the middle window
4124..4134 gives -0.13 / 119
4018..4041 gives 0.07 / 96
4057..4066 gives 0.33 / 76.1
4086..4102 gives -0.23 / 128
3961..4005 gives -0.24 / 128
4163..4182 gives -0.13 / 119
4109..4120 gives 0.17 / 89.2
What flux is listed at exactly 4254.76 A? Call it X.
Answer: 103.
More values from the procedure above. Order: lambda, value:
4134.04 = 135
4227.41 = 121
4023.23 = 94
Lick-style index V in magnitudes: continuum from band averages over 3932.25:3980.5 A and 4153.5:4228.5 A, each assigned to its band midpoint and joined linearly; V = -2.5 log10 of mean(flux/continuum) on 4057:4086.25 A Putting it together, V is 0.10 mag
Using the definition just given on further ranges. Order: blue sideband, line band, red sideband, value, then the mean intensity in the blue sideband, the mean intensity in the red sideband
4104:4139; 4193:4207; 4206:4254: 0.21 mag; 104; 112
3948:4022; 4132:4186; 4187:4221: -0.14 mag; 116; 96.9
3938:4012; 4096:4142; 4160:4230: 0.03 mag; 120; 105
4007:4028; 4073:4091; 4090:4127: -0.12 mag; 110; 106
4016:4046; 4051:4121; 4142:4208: -0.05 mag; 96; 108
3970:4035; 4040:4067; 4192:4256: 0.21 mag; 115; 108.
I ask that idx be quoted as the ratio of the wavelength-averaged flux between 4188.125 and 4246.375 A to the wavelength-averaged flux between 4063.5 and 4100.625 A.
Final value 0.95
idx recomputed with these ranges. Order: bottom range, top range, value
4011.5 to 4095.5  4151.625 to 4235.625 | 1.01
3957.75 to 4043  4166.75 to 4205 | 0.91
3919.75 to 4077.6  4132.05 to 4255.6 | 1.03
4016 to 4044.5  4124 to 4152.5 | 1.30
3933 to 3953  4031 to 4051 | 0.78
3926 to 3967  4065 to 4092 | 1.07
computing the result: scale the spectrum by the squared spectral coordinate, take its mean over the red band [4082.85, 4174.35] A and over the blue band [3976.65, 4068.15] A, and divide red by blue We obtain 1.1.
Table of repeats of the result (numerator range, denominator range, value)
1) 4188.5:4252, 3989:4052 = 1.07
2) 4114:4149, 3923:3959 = 1.27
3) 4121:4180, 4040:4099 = 1.13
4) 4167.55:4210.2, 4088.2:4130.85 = 0.97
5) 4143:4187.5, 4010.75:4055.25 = 1.22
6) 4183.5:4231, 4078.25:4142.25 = 0.92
